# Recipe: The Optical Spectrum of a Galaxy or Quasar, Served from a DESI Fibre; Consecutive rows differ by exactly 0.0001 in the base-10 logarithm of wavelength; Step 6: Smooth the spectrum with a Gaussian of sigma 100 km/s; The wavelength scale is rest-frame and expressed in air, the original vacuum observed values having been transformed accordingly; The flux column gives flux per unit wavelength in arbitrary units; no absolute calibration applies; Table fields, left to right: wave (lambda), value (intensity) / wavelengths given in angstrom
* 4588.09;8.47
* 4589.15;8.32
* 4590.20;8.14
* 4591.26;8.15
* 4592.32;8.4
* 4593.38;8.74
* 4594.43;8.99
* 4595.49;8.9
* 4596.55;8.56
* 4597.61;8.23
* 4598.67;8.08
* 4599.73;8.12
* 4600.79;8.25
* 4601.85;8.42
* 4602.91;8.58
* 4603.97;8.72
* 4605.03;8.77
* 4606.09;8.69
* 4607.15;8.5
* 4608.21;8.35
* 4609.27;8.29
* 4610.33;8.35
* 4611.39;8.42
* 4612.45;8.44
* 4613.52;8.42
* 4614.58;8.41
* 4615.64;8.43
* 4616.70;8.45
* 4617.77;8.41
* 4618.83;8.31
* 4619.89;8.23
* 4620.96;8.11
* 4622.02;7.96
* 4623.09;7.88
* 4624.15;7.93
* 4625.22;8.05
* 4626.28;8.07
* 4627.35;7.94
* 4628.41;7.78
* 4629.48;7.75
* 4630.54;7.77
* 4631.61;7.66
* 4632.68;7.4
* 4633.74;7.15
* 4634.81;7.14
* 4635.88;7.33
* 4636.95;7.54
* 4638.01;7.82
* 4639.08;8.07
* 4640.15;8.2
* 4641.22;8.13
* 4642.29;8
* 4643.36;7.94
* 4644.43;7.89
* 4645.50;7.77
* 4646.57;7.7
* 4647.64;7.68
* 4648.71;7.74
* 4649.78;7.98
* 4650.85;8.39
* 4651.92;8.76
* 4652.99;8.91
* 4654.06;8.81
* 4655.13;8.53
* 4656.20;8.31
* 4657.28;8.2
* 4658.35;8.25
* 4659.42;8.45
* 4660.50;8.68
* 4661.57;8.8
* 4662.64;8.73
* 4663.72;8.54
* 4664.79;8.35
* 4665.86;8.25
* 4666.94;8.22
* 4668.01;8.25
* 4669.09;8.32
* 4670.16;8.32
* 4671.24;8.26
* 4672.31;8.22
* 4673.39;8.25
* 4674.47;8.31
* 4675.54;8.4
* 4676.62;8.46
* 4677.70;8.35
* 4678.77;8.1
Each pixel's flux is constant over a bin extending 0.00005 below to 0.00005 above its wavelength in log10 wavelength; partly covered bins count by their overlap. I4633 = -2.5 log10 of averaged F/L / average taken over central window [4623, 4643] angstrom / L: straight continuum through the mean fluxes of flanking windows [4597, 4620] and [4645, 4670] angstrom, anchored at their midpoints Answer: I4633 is 0.081 mag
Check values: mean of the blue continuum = 8.41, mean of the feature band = 7.77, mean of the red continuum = 8.33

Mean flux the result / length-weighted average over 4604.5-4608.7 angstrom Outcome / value 8.58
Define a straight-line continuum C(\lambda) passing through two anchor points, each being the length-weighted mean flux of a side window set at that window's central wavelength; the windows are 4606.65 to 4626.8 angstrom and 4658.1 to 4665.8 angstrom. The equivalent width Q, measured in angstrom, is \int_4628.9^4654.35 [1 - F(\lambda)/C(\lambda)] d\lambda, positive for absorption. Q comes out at 1.6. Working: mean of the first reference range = 8.27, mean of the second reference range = 8.54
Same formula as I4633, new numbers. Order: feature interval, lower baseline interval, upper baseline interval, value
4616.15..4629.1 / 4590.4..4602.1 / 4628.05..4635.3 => -0.046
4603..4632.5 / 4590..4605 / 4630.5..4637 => -0.049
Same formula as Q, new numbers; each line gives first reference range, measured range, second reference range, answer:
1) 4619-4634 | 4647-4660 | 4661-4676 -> -0.2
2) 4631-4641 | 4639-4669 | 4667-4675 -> -1.2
